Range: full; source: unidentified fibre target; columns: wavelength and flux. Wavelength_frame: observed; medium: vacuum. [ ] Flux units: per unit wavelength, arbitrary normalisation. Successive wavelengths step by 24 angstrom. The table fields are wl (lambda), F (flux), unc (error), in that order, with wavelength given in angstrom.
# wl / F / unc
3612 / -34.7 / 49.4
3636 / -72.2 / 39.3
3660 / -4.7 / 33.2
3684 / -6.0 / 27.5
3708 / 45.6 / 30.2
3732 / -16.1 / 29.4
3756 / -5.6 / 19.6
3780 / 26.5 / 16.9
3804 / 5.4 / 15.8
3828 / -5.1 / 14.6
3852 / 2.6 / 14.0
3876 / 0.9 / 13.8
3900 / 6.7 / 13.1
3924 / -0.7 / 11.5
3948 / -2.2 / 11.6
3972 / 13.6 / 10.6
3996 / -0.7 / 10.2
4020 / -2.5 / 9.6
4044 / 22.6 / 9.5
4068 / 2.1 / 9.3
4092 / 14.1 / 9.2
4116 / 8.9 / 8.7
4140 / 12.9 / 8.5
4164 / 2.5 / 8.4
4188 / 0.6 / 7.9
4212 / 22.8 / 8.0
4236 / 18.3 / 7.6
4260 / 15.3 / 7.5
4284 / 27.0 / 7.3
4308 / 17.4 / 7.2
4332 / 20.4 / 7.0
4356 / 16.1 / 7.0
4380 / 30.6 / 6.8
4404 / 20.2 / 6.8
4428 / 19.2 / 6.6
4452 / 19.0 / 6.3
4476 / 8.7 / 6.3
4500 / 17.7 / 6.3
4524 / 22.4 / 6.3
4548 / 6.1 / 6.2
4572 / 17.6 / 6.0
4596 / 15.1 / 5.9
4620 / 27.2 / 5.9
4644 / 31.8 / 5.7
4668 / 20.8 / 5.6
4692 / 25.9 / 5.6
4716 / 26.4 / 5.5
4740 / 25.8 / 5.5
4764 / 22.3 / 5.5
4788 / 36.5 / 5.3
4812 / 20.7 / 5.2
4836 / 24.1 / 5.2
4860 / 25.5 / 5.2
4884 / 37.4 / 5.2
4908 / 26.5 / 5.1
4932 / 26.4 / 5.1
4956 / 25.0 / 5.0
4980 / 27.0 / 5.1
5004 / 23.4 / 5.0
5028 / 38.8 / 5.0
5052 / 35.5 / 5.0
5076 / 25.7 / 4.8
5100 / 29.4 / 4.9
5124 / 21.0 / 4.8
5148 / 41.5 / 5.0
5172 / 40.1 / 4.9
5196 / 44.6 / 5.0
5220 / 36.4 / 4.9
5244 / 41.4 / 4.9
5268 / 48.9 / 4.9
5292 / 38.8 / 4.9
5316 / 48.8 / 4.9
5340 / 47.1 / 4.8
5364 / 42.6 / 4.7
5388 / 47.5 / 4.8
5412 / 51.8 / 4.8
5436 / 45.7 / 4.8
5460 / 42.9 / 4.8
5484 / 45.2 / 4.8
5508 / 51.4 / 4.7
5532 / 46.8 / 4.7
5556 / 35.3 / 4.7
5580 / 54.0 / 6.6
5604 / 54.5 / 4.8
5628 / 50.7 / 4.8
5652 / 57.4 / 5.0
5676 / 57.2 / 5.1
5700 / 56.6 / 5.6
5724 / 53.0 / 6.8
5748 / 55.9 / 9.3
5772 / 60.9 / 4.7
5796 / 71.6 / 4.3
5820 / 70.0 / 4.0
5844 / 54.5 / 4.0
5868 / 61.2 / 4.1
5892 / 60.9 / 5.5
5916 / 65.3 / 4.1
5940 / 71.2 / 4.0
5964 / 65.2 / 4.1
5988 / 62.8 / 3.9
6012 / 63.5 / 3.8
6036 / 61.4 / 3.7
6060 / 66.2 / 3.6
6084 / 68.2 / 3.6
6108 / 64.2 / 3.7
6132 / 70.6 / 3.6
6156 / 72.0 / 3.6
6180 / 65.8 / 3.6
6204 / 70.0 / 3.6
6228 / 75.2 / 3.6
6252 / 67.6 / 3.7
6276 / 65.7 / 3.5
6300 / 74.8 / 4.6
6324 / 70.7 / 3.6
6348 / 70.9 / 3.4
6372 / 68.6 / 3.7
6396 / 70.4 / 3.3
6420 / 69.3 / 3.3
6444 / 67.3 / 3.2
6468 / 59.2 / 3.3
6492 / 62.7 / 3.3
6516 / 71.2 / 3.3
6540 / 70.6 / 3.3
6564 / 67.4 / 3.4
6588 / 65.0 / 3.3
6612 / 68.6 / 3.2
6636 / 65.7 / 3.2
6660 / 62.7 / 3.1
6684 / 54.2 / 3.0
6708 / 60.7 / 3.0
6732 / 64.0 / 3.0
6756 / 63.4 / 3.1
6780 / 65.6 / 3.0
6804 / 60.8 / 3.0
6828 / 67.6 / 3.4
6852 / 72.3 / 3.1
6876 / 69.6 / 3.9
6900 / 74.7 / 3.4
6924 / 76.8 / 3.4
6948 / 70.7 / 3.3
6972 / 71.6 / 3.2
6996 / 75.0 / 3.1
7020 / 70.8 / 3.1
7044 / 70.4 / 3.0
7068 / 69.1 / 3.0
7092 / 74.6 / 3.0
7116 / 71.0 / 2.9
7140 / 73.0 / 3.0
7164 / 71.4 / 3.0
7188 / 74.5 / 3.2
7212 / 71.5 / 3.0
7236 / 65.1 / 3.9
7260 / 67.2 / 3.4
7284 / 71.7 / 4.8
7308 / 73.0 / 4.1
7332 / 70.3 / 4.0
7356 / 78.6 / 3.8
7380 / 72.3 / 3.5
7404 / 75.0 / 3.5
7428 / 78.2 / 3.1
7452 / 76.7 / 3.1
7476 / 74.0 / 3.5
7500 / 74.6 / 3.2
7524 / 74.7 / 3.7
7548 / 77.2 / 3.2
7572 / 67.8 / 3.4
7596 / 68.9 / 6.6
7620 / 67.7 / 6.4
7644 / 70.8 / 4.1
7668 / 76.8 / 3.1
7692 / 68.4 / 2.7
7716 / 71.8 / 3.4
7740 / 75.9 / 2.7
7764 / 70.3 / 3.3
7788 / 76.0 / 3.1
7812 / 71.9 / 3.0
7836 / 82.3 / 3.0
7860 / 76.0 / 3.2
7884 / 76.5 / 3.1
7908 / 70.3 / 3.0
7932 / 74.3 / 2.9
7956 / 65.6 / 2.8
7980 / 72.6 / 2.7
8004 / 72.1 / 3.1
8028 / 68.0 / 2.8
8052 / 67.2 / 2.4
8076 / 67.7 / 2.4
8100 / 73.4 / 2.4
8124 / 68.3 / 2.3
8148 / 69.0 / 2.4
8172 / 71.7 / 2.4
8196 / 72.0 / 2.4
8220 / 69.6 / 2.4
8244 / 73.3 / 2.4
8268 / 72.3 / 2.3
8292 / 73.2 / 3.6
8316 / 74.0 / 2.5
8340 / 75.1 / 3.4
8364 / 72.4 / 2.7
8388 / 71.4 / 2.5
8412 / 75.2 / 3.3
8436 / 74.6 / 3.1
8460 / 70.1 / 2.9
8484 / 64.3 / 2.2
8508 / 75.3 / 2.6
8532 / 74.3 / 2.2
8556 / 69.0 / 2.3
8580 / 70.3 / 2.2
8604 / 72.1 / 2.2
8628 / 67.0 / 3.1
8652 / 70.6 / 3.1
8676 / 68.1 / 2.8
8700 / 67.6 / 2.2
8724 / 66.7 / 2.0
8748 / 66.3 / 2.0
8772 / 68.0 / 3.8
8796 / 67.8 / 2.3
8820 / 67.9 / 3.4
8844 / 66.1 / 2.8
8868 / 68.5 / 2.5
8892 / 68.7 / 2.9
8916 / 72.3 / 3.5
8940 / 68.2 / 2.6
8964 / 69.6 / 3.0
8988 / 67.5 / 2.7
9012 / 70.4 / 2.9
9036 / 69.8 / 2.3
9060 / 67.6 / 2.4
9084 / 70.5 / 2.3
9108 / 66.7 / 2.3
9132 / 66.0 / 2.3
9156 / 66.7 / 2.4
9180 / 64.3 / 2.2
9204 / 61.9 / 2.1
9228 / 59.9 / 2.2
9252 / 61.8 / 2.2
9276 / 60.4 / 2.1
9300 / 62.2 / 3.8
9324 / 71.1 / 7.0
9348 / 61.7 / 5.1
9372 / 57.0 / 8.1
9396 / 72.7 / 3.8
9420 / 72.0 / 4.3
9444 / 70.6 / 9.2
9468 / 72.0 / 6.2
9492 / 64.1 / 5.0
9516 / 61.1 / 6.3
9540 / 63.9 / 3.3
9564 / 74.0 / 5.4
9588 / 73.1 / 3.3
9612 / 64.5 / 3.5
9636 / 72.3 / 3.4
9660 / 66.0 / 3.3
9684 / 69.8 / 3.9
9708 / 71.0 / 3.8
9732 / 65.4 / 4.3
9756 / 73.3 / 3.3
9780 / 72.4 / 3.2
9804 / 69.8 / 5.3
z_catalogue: 0.291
